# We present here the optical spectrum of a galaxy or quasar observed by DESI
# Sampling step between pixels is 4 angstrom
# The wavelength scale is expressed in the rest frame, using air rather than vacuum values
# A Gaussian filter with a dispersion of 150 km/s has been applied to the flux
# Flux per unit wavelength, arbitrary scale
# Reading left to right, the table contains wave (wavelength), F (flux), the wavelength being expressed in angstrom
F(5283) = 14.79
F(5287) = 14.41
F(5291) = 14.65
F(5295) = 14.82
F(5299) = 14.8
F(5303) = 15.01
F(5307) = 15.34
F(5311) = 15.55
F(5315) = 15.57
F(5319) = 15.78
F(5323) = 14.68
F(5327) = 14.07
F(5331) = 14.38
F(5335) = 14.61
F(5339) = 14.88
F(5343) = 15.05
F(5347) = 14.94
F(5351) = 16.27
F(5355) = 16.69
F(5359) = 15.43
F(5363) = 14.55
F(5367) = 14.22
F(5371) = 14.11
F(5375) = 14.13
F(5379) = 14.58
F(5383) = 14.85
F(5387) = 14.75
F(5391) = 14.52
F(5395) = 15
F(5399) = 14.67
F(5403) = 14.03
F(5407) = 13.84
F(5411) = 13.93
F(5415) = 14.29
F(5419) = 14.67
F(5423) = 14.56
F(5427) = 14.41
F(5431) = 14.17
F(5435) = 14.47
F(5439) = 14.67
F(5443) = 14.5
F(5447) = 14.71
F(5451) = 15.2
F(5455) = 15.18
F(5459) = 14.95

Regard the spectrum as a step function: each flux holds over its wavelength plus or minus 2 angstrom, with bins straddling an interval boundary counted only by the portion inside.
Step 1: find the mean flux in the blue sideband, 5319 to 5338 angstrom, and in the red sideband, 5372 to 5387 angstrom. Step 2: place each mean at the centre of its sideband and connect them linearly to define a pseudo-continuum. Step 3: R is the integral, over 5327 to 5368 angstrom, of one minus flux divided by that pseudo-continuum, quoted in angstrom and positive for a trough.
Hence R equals -1.4 angstrom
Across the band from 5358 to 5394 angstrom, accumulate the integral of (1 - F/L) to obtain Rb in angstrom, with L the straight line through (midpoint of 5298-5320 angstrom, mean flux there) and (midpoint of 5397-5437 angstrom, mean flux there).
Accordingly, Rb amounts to 0.34 angstrom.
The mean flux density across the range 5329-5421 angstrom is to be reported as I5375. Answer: 14.7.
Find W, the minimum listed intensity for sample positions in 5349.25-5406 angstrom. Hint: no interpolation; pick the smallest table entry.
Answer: 14.03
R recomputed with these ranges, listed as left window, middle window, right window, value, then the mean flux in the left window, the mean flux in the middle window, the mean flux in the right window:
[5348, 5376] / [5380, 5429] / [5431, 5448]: 1.1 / 15.1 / 14.5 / 14.5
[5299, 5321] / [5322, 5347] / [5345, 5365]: 1.4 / 15.4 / 14.6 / 15.6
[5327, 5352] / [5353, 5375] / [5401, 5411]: -0.6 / 14.9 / 14.9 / 13.9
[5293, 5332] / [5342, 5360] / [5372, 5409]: -1.2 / 15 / 15.7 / 14.5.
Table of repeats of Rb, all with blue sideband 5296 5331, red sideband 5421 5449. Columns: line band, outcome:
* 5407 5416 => 0.4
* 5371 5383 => 0.3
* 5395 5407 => 0.2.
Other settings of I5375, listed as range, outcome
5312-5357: 15.2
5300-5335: 15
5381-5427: 14.5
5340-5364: 15.5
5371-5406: 14.5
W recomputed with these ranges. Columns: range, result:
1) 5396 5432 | 13.84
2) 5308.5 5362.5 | 14.07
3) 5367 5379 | 14.11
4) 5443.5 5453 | 14.71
